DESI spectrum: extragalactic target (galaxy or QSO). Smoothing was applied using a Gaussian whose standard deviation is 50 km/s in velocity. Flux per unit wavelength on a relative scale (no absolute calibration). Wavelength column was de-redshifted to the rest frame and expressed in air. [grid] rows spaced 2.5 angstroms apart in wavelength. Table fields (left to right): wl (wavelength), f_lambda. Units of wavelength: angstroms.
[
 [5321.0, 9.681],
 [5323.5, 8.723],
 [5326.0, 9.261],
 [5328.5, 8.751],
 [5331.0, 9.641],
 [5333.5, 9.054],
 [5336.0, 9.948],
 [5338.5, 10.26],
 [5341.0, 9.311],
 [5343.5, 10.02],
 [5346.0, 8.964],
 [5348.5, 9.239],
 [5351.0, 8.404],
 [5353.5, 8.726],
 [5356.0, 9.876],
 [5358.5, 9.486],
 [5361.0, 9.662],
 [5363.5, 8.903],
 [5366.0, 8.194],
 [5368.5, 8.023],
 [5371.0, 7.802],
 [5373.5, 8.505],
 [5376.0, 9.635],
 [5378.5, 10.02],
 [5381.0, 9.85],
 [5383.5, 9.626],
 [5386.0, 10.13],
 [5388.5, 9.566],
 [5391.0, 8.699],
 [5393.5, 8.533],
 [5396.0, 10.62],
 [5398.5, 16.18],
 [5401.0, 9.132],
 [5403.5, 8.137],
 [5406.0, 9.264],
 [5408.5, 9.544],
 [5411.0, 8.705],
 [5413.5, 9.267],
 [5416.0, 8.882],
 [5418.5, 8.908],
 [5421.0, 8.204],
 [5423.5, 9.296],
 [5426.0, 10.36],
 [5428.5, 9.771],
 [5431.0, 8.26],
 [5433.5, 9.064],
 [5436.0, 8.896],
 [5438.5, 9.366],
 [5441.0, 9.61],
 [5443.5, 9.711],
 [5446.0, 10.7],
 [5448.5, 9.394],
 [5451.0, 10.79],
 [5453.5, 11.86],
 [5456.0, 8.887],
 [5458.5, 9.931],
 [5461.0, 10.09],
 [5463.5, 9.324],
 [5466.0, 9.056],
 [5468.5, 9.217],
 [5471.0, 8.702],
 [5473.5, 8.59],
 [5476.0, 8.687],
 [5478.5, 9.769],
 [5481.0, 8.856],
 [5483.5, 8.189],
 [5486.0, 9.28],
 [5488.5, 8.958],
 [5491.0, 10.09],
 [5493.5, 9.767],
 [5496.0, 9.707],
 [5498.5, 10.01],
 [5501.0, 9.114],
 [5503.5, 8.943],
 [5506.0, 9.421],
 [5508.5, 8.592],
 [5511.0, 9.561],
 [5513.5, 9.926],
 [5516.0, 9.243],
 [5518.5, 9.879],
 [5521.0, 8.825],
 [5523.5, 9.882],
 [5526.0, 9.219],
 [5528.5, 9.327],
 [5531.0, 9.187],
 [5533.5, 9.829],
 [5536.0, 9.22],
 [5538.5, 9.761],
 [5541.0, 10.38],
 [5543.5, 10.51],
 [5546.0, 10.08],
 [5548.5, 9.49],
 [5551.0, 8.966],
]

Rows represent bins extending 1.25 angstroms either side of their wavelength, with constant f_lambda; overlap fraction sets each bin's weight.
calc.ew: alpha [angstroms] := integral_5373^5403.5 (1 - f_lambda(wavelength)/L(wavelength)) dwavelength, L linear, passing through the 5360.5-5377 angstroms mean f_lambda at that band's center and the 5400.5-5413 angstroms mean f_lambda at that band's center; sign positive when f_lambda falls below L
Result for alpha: -4.2 angstroms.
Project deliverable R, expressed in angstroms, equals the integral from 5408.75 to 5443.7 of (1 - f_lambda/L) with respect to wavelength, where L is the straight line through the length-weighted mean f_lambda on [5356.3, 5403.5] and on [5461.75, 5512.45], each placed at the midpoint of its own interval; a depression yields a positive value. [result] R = 0.9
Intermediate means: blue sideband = 9.55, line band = 9.16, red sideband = 9.2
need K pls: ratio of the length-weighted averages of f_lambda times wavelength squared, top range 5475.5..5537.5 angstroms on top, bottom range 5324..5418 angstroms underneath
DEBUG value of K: 1.0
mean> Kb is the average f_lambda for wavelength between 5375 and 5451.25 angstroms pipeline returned 9.6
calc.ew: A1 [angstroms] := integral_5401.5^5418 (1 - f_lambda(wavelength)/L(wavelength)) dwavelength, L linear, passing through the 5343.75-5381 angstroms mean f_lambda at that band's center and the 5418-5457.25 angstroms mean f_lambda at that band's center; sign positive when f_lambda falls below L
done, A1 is 0.7 angstroms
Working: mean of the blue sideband 9.02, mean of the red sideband 9.58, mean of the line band 8.97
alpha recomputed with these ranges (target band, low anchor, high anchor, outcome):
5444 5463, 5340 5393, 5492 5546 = -1.6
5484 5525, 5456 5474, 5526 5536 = -0.4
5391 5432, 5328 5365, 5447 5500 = -0.5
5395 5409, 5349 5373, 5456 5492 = -2.5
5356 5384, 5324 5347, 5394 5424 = 1.4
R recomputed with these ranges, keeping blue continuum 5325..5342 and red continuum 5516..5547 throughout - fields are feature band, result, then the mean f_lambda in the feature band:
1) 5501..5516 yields 0.56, 9.27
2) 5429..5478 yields 0.46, 9.49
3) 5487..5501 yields -0.04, 9.65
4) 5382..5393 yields 0.08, 9.45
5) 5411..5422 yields 0.84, 8.82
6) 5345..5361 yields 0.55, 9.16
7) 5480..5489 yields 0.75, 8.81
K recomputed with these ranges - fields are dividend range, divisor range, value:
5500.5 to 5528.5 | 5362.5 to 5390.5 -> 1.08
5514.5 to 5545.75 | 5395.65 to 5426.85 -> 1.04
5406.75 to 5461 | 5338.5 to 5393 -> 1.06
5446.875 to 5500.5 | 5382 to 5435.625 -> 1.02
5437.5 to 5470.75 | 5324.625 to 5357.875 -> 1.09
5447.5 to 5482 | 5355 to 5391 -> 1.07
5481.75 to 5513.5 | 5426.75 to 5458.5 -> 0.98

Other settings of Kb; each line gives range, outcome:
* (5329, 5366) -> 9.34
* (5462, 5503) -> 9.21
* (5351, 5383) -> 9.04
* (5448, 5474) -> 9.66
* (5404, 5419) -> 9.06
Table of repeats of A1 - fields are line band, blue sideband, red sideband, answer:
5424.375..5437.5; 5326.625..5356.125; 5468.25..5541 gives 0.1 angstroms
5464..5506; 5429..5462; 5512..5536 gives 1.8 angstroms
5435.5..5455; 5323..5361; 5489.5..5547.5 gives -1.2 angstroms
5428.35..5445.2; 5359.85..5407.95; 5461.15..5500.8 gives 0.2 angstroms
